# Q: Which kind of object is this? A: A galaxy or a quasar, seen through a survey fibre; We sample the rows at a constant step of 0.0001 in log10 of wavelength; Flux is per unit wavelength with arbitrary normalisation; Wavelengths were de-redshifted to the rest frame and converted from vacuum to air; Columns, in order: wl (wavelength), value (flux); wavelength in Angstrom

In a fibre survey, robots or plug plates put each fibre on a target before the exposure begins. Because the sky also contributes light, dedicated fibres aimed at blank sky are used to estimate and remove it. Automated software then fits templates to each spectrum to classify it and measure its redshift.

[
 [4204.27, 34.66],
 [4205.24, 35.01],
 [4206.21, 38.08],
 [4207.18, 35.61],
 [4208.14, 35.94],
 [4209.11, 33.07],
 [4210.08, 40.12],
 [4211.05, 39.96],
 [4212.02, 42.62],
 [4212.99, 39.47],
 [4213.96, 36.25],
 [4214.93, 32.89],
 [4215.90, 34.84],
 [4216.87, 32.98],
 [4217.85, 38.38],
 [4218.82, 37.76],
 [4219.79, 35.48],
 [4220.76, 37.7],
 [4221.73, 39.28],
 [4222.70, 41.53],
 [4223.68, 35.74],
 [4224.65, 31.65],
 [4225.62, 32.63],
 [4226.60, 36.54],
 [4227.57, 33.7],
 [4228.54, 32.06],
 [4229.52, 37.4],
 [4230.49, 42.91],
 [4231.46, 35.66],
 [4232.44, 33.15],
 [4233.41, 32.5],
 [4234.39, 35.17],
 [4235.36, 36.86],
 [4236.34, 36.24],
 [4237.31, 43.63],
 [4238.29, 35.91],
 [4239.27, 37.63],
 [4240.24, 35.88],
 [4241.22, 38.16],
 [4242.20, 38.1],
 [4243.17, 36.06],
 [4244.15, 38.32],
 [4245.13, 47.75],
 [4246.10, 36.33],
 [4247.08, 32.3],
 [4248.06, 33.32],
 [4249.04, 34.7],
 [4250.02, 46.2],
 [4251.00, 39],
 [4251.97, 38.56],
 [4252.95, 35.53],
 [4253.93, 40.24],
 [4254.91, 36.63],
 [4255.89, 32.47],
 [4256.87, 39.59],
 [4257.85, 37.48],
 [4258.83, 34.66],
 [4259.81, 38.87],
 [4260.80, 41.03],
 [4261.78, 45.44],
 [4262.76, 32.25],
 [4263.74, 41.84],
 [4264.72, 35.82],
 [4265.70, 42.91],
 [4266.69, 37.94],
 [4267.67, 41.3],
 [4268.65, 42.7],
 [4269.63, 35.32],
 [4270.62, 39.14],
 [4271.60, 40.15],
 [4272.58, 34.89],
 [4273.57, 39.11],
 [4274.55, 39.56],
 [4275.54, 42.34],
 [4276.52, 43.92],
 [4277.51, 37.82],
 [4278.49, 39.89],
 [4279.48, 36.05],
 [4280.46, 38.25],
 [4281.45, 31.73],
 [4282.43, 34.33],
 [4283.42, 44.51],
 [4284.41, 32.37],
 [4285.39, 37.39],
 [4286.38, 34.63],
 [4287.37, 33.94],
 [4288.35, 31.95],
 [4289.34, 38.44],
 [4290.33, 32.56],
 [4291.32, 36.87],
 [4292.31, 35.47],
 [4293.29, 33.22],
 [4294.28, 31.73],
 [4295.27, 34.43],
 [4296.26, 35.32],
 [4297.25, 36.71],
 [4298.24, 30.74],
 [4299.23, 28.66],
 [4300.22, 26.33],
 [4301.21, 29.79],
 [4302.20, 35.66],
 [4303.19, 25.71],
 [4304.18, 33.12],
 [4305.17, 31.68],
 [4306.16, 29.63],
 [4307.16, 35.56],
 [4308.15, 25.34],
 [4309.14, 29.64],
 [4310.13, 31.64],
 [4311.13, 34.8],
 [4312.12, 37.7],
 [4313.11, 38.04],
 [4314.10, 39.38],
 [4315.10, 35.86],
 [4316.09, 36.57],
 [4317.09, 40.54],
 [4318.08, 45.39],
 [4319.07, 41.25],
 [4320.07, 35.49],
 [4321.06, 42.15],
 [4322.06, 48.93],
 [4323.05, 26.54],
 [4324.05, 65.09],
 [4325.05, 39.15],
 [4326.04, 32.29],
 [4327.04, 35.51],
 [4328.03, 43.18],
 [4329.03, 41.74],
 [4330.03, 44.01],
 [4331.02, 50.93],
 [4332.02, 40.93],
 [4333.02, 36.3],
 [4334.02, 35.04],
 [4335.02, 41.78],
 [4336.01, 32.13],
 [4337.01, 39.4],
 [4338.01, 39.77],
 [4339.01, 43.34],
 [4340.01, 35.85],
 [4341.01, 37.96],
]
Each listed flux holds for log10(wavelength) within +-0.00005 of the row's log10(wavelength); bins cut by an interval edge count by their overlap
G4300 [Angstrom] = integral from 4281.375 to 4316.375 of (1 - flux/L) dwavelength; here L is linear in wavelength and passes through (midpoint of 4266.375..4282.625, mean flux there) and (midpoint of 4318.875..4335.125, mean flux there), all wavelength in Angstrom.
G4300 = 5.4 Angstrom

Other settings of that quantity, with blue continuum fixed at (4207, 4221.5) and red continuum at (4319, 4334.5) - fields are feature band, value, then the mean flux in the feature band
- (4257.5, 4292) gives 1.1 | 37.9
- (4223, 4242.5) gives 0.8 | 36.1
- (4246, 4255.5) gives 0.3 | 37.3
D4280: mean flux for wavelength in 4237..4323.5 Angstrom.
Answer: 36.7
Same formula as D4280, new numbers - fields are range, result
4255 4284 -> 38.6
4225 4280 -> 37.9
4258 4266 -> 38.9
